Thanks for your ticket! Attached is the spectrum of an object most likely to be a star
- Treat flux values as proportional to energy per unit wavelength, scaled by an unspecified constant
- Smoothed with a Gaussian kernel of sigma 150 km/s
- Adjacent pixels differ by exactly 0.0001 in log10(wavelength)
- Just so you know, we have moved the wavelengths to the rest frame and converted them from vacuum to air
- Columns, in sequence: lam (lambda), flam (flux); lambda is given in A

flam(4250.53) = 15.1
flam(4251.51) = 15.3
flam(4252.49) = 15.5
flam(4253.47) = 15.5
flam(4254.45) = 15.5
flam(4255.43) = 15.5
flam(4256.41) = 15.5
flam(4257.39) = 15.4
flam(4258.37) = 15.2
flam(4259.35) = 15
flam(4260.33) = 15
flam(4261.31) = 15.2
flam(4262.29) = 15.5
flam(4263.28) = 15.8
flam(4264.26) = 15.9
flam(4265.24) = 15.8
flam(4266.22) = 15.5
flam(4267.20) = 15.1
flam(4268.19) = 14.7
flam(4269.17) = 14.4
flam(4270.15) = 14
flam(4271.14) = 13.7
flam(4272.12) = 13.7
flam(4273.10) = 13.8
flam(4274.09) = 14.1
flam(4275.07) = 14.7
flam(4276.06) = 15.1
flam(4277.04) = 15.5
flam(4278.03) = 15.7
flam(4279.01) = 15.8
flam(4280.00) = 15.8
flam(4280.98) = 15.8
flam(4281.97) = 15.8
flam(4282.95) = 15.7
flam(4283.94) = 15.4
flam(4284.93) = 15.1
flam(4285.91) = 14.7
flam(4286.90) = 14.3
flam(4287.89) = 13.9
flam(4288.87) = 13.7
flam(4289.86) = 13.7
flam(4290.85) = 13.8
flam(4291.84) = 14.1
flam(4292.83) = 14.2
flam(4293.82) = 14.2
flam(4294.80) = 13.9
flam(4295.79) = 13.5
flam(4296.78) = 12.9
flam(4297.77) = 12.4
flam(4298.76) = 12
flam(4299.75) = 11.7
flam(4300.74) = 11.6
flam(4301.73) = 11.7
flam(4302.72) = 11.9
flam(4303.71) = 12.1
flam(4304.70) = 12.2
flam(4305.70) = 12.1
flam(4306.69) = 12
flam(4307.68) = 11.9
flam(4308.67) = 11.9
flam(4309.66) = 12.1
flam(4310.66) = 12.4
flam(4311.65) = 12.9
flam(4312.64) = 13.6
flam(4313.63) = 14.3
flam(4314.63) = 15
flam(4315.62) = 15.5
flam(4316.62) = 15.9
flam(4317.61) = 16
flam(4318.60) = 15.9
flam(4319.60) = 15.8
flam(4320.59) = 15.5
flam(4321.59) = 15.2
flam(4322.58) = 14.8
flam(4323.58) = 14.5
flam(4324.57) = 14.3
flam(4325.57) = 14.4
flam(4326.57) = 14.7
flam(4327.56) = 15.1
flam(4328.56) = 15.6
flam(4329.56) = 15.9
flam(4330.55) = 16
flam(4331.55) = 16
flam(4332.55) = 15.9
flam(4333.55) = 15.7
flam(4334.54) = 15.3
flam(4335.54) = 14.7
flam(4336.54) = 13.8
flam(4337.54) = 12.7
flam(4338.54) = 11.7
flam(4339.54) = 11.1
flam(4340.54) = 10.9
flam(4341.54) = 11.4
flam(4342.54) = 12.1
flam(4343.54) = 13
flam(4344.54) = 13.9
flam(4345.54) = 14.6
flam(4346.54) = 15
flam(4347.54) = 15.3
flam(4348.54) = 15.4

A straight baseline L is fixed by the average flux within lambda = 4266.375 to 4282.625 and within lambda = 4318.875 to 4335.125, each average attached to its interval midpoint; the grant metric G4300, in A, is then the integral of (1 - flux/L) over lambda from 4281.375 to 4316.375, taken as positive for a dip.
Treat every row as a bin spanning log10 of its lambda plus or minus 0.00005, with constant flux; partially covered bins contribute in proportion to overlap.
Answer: 3.9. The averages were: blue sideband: 14.9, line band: 13.4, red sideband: 15.3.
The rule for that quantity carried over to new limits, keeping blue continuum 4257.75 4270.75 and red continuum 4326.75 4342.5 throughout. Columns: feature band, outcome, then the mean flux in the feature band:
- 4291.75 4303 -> 1.4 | 12.8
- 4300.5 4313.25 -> 2.0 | 12.2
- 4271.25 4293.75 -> 0.2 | 14.7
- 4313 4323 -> -0.7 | 15.4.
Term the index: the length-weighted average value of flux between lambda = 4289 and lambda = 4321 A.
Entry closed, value 13.4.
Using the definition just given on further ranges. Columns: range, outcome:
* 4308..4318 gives 13.9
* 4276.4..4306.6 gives 13.8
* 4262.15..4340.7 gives 14.2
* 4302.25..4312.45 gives 12.2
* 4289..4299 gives 13.5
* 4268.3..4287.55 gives 14.9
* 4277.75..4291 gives 15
